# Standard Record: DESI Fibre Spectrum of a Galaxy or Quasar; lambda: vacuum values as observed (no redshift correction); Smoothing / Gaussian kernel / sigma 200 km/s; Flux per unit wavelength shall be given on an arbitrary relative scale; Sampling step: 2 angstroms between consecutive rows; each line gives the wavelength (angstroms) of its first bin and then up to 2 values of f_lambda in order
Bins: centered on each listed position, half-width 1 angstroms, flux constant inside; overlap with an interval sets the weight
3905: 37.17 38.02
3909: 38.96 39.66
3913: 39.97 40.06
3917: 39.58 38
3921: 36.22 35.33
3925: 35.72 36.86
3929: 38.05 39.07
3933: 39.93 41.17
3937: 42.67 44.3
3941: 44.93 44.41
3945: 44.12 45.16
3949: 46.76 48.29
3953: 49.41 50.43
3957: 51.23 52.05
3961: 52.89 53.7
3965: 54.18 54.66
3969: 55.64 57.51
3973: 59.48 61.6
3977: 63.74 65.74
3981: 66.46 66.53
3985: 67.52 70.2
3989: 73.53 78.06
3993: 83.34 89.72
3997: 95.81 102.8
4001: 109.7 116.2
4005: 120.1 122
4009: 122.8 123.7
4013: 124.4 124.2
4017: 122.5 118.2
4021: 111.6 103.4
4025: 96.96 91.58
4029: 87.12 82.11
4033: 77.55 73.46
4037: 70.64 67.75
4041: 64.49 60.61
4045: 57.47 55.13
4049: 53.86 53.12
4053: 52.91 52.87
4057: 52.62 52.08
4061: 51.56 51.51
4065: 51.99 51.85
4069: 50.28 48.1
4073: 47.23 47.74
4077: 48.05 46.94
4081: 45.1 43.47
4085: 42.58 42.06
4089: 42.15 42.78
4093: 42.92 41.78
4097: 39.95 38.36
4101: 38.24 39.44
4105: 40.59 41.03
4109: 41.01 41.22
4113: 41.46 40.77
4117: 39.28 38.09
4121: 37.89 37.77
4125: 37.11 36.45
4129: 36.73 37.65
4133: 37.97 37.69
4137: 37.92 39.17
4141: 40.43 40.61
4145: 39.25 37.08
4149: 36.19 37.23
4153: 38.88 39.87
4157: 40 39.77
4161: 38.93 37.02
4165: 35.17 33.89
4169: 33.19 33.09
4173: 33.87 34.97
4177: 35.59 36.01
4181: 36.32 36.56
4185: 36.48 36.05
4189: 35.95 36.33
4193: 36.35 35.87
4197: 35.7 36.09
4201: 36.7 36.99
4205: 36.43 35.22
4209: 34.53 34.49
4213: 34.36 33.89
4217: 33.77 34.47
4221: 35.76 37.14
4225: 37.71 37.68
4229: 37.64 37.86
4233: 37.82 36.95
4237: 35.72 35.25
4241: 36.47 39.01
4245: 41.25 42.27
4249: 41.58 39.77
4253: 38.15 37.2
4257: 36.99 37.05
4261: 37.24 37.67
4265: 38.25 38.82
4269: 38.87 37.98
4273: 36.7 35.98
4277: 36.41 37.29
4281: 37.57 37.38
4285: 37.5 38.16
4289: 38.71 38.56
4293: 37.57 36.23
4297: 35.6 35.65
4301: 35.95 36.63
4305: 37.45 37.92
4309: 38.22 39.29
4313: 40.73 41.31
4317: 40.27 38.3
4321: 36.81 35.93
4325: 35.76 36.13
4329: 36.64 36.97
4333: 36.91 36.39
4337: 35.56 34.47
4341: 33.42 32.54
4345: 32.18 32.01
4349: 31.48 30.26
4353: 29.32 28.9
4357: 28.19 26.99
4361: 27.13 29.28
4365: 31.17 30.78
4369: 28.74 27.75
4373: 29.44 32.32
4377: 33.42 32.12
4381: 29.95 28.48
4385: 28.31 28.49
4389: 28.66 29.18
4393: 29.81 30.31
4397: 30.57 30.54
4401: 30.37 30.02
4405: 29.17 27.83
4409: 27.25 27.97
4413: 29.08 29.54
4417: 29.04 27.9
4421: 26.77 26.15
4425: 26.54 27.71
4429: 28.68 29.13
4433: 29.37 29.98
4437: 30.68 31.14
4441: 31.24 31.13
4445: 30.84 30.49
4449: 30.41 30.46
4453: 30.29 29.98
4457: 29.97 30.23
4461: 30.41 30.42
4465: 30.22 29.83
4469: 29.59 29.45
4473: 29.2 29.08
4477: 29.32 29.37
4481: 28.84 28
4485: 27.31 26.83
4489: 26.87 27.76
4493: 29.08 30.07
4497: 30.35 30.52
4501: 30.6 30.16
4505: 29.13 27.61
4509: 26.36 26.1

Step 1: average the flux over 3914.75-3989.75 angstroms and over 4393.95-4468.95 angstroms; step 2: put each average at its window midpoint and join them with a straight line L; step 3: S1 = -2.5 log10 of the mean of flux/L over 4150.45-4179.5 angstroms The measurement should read 0.13 mag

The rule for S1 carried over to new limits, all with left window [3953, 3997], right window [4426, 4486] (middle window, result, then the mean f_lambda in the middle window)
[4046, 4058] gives 0.09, 53.4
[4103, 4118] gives 0.31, 40.7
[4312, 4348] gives 0.07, 36.2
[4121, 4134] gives 0.38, 37.3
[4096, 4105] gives 0.36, 39.2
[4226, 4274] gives 0.16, 38.1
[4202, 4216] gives 0.32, 35.1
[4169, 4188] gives 0.36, 35.3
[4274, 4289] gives 0.13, 37.3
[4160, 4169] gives 0.37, 35.9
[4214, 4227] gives 0.29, 35.6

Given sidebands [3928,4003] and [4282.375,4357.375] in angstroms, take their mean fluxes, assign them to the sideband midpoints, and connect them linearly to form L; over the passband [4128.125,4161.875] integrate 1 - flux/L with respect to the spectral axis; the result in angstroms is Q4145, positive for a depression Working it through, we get 6.6 angstroms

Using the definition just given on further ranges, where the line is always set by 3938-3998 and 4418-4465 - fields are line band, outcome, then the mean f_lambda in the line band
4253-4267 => 1.2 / 37.6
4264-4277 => 0.9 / 37.7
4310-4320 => -0.6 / 40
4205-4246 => 6.6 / 36.4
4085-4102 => 3.5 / 41.1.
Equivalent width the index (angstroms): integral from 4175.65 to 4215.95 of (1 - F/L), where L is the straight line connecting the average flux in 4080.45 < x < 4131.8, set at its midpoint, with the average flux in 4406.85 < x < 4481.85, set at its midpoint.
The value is 1.7 angstroms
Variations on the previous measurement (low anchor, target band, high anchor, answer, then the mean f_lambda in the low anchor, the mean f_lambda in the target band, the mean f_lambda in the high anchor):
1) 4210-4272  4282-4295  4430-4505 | -0.8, 37.4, 37.8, 29.7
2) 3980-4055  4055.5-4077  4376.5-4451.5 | 8.0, 87.6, 50.4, 29.4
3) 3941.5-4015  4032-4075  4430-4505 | 6.7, 73.9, 56.8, 29.7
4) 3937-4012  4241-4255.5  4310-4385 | 1.1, 70.1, 39.7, 33.1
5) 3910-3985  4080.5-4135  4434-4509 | 3.2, 48.2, 40.1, 29.6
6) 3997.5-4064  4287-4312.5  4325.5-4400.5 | 2.5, 85.7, 37.4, 31.2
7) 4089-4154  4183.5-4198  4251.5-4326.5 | 0.9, 39.2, 36.1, 37.6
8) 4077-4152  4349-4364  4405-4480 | 1.6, 40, 28.8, 29.4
